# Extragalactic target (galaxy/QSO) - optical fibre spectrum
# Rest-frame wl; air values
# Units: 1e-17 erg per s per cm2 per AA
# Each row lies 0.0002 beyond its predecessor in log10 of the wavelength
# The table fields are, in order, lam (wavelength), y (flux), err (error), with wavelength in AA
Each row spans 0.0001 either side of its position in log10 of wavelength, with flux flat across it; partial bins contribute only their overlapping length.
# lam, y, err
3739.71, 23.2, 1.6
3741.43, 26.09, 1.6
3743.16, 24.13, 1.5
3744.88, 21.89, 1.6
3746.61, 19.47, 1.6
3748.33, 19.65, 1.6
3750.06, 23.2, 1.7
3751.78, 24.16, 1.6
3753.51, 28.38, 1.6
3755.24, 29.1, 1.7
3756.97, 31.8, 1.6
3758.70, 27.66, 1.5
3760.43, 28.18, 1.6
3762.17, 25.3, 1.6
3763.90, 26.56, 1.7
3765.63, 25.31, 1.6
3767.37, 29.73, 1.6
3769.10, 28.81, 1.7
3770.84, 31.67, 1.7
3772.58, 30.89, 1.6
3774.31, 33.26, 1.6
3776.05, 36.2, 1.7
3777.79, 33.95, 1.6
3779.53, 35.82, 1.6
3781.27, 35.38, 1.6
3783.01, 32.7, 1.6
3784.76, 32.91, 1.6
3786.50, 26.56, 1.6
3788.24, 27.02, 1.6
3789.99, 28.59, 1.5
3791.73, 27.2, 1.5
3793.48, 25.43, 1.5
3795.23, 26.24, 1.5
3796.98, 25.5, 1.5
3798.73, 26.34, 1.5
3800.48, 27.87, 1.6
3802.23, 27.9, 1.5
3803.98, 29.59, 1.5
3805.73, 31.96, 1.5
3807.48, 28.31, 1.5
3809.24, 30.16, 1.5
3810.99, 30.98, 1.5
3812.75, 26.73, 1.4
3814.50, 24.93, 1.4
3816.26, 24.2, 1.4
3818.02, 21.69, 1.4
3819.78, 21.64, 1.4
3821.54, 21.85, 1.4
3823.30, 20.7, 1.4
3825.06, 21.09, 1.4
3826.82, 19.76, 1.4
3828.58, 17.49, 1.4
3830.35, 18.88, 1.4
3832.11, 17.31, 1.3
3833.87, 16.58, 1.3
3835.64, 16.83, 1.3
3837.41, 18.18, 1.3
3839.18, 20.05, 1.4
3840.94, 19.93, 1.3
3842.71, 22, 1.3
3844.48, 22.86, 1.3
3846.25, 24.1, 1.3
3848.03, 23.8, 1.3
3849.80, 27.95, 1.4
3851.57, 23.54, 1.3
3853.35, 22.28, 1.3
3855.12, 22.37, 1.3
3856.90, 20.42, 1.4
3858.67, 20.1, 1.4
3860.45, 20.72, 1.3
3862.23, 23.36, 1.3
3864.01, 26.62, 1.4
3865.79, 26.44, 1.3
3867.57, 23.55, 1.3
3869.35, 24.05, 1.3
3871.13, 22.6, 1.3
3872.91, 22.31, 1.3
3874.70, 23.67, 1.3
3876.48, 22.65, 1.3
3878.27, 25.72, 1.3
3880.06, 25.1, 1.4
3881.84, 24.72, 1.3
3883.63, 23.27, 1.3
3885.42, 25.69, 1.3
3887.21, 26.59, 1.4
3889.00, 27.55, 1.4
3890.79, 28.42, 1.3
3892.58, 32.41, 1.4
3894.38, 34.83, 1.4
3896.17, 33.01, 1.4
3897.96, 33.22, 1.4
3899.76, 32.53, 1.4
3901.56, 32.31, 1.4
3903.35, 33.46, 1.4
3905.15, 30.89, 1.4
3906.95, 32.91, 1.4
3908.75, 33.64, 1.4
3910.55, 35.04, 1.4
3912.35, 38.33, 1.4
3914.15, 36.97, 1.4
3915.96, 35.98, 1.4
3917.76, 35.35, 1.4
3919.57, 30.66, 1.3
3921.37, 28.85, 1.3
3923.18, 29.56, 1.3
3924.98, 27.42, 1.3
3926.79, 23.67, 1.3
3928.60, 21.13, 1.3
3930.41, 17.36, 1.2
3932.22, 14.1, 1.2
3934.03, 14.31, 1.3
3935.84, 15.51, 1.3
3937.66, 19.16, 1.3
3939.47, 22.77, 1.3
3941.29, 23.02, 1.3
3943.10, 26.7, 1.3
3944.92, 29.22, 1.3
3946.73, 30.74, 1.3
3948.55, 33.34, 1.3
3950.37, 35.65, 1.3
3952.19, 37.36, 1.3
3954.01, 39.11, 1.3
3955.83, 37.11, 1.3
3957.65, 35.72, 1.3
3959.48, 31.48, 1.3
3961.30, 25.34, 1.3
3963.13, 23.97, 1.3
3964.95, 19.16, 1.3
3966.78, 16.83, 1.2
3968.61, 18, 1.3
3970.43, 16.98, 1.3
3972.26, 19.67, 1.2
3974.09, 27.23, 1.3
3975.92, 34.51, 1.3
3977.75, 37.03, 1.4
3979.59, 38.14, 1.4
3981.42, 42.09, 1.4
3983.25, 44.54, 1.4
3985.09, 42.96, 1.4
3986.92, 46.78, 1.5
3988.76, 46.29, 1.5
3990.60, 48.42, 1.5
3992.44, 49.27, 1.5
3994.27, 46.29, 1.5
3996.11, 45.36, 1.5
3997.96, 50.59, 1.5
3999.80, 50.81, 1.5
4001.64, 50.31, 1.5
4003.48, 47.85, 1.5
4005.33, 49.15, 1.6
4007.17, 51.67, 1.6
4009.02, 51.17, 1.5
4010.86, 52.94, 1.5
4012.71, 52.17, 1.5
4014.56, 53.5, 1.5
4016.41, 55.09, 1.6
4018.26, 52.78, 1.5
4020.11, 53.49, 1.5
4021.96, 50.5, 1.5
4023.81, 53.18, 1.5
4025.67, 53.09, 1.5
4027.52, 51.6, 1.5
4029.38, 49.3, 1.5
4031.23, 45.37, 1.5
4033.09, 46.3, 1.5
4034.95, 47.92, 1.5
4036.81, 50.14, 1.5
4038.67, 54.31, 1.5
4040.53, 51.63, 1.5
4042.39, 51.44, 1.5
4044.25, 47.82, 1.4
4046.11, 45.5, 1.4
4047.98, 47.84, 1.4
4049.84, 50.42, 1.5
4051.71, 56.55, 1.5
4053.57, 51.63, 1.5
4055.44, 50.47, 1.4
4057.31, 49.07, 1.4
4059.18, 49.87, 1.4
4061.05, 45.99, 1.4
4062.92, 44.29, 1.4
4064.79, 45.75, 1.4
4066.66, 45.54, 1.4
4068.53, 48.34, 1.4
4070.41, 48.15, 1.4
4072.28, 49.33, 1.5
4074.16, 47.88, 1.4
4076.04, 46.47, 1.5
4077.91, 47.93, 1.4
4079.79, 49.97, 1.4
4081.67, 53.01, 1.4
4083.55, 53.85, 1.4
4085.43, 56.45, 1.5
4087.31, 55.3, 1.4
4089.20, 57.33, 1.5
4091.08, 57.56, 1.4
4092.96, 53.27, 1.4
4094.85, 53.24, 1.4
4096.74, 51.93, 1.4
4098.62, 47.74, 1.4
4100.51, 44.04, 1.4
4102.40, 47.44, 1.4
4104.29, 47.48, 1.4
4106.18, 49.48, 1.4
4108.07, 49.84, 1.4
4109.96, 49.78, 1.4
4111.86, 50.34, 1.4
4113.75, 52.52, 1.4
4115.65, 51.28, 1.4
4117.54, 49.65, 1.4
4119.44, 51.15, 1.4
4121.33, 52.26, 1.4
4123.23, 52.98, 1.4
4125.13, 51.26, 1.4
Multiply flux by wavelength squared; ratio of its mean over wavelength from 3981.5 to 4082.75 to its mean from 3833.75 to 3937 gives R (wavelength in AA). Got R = 2.05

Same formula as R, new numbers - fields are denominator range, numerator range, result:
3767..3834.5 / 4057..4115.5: 2.14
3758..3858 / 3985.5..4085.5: 2.17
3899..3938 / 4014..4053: 1.91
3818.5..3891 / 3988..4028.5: 2.44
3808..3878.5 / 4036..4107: 2.50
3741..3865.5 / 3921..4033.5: 1.61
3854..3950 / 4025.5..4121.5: 2.03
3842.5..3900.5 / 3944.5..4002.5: 1.49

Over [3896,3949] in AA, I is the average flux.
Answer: 28.3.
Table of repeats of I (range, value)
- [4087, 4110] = 51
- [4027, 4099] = 50.2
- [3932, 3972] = 25.8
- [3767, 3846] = 26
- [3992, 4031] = 50.9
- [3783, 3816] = 28.1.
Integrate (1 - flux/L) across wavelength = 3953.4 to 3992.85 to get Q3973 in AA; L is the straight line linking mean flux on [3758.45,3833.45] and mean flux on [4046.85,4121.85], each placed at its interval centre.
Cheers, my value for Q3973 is 7.6 AA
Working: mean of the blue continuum 27.1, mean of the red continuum 50.2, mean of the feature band 33.4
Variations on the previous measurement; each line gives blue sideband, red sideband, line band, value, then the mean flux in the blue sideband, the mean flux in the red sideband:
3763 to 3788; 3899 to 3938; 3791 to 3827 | 5.6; 31.3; 28.2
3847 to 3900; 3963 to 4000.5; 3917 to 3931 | 1.7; 25.6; 36.6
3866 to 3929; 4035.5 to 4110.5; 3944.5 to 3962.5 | 1.2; 29.1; 50.1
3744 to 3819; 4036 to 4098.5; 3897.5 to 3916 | 1.9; 28.1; 50.5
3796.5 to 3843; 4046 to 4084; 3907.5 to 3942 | 7.5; 23.3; 49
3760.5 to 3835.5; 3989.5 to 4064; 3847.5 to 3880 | 9.7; 26.8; 50.1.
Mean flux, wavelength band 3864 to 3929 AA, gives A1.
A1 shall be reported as 29.1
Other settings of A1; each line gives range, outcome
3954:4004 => 36.8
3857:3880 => 23.4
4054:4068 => 47.5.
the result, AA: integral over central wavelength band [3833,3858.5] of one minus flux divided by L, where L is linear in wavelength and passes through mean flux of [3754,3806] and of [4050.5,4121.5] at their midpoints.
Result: 9.4 AA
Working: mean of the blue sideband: 29.5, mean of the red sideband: 50.3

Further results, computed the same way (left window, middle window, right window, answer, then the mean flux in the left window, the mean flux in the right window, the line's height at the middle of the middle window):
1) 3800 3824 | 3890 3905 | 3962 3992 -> -1.4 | 26.3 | 32.9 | 29.7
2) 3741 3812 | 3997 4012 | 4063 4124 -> -2.1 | 28.4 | 50.5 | 44.2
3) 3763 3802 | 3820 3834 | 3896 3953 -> 4.7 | 29.7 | 28.8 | 29.4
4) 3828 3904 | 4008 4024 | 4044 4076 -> -3.6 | 24.4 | 48.4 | 43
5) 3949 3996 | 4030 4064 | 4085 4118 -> -3.9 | 34.6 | 51.3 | 44.2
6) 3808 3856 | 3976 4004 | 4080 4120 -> -4.2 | 22.2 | 51.5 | 39.5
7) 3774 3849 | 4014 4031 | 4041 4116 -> -2.8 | 25.5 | 50.1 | 44.9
